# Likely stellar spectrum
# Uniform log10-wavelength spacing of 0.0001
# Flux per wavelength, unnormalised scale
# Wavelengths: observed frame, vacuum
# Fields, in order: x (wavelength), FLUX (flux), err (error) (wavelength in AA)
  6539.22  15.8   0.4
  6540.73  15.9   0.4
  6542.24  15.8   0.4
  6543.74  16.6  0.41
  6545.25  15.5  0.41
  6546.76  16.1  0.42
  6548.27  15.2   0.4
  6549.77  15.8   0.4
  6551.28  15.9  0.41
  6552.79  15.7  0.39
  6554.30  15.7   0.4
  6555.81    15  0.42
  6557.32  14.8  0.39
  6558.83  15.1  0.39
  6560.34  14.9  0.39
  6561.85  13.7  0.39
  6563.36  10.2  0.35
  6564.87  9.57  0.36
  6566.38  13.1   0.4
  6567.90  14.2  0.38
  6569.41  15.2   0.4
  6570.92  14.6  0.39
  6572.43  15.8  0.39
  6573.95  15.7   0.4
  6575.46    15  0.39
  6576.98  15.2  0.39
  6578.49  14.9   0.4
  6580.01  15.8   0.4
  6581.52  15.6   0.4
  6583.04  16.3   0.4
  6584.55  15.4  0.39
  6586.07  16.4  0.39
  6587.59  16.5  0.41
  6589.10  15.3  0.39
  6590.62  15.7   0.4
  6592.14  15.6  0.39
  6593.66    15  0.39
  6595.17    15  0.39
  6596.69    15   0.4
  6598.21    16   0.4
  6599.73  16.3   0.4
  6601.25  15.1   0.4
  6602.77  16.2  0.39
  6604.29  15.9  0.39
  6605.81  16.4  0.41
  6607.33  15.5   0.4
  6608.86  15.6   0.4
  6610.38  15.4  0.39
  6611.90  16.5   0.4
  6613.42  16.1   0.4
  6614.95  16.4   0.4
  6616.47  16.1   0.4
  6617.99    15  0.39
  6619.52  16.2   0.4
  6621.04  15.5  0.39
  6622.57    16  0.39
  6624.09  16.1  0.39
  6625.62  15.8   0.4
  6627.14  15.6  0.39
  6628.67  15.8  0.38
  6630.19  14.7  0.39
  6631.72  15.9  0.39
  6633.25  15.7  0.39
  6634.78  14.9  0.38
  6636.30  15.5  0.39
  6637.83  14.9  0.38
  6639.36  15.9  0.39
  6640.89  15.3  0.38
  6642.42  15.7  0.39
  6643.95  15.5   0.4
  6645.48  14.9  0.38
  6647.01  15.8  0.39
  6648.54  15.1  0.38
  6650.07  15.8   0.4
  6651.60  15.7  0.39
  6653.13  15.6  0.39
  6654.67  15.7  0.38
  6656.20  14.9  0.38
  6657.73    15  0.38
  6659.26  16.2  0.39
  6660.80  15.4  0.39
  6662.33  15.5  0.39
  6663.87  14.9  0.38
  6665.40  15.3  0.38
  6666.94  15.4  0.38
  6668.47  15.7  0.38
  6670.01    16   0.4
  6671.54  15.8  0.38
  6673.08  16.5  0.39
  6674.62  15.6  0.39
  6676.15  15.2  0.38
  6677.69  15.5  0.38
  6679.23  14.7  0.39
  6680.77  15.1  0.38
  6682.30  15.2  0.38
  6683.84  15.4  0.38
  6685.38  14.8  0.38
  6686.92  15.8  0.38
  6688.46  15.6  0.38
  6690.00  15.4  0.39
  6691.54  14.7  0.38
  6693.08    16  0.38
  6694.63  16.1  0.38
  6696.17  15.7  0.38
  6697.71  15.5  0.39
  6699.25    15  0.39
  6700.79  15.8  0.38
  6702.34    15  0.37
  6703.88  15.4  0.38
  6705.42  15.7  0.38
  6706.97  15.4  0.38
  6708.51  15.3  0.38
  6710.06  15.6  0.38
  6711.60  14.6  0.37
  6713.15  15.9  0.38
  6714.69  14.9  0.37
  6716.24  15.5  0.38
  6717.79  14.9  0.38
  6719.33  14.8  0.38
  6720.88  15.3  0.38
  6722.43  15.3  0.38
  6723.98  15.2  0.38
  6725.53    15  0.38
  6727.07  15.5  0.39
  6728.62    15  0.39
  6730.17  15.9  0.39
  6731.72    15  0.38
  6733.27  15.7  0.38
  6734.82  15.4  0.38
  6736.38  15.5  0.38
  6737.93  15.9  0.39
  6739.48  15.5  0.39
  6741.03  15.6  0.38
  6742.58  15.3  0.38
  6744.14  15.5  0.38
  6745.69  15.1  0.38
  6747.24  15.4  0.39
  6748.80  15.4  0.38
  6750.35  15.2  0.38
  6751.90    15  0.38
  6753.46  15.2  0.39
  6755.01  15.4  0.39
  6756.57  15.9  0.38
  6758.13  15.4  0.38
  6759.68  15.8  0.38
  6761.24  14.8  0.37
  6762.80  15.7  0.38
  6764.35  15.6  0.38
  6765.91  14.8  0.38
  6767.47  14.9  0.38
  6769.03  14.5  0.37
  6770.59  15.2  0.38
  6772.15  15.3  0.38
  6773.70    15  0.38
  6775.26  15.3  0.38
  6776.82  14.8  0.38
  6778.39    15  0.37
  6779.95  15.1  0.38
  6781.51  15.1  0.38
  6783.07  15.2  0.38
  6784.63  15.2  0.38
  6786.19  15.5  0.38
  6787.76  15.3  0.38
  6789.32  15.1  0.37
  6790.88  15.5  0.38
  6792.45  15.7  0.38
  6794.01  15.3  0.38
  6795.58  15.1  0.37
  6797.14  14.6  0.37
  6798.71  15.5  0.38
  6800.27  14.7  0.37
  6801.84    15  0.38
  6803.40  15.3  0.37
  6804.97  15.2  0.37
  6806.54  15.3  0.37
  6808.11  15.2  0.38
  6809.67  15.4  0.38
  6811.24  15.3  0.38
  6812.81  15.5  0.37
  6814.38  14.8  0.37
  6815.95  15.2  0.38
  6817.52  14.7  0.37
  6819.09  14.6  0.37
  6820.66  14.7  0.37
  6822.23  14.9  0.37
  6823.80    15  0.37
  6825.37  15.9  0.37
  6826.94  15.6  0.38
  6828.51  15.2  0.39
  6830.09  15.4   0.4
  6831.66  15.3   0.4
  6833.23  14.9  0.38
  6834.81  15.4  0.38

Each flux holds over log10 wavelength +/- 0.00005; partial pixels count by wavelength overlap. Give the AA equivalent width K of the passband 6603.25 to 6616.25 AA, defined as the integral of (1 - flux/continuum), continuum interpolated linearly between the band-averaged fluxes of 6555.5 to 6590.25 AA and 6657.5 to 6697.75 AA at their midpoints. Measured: -0.9 AA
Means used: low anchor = 14.7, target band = 16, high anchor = 15.5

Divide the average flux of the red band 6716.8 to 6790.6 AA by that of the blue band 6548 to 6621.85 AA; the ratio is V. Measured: 1.00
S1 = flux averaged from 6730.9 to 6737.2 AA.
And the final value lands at 15.4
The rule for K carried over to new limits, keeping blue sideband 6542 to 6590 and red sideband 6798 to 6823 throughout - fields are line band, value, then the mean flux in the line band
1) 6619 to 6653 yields -1.2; 15.6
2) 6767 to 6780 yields 0.1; 15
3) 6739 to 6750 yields -0.2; 15.4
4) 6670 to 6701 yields -0.9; 15.5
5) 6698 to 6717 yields -0.4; 15.3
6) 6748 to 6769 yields -0.3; 15.3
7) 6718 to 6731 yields -0.2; 15.2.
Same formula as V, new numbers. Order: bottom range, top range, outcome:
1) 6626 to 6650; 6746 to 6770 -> 0.99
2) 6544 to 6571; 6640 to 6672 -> 1.07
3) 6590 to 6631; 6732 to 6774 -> 0.98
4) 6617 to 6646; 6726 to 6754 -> 0.99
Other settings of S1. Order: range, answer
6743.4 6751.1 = 15.3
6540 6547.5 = 16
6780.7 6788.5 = 15.3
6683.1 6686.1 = 15.1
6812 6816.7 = 15.2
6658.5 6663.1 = 15.7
